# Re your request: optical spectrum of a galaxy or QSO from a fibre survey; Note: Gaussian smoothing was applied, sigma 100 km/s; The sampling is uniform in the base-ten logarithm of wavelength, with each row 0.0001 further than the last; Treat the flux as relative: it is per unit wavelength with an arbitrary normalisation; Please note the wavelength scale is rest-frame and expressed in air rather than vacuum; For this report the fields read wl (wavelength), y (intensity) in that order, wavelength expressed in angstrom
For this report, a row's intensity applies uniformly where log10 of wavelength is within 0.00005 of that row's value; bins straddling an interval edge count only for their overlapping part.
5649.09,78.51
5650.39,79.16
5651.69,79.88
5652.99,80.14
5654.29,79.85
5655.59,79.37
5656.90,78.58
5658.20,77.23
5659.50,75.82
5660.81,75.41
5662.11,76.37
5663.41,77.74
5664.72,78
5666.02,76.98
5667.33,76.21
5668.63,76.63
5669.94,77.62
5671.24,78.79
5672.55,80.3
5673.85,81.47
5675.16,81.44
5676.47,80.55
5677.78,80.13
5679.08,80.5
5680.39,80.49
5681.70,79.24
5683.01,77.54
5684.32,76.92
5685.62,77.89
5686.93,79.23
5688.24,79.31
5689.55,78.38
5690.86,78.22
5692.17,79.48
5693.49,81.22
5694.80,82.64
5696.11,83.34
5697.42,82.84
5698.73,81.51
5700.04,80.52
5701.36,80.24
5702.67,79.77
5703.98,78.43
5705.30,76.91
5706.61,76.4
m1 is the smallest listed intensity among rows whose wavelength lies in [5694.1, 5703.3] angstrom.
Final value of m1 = 79.77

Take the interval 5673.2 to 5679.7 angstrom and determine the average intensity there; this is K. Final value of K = 80.8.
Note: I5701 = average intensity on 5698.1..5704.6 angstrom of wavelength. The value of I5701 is 80.1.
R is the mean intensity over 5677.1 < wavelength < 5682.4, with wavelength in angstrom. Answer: 80.1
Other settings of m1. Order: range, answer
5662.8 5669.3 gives 76.21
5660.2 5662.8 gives 75.41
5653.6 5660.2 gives 75.82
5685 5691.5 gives 77.89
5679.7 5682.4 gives 79.24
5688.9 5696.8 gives 78.22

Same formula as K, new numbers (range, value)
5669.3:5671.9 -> 78.3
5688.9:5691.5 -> 78.3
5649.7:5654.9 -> 79.8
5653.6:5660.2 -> 78.1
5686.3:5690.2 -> 79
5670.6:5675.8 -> 80.5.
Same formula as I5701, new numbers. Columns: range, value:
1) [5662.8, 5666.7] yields 77.4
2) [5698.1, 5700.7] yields 81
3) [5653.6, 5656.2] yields 79.7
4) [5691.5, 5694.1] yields 80.1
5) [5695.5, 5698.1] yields 83.2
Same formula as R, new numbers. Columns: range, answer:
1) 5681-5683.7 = 78.3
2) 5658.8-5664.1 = 76.3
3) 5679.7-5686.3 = 78.4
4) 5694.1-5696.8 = 83.1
